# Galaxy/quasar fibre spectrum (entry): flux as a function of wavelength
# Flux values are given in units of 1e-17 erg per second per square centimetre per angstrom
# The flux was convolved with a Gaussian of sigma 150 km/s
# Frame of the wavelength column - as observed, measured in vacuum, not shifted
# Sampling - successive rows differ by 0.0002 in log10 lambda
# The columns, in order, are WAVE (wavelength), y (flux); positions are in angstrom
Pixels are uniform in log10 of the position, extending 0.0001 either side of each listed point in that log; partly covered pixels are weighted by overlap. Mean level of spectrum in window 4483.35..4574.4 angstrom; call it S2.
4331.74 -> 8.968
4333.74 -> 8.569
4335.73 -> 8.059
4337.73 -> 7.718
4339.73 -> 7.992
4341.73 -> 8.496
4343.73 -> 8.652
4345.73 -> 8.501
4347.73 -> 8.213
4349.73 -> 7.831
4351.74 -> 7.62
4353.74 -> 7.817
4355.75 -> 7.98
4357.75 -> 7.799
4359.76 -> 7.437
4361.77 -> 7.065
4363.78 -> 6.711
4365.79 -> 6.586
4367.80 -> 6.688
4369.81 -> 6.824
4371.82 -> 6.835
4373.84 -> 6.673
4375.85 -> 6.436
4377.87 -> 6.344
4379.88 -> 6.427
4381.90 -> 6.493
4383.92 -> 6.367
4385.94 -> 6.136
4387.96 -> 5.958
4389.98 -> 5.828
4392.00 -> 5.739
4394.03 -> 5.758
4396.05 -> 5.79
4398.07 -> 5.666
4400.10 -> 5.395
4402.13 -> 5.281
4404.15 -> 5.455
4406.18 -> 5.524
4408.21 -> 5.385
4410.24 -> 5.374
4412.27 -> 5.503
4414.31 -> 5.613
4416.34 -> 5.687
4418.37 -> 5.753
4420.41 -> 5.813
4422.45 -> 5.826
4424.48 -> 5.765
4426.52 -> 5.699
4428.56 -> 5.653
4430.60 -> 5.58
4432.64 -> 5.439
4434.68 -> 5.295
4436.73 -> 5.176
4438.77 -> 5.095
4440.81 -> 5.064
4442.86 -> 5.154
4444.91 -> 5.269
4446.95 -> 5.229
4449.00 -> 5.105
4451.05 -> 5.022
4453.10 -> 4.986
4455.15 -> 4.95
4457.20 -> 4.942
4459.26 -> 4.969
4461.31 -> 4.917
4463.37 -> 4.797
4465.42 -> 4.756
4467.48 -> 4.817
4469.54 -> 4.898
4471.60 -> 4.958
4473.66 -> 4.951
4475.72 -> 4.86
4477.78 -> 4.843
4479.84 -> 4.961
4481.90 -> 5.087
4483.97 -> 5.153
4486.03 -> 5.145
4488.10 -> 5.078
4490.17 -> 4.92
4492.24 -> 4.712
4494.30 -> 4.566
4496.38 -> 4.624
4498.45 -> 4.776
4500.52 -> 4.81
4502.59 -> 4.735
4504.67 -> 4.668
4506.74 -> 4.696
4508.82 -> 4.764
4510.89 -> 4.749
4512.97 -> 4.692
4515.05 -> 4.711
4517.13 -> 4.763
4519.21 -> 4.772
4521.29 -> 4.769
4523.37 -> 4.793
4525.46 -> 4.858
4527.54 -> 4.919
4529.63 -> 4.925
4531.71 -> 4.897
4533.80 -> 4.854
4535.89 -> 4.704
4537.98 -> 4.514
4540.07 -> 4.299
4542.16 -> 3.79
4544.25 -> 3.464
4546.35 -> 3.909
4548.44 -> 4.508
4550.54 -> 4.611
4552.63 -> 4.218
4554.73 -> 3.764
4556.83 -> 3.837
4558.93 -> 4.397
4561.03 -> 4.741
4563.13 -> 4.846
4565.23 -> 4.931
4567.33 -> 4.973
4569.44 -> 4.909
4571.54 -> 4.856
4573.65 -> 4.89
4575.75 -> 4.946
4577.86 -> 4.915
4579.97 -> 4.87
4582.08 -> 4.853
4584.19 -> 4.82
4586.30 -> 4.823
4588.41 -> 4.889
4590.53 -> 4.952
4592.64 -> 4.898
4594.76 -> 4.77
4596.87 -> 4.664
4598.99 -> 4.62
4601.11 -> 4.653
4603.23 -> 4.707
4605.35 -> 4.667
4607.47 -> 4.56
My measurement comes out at 4.64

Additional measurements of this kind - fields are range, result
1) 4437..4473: 5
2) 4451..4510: 4.87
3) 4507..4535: 4.8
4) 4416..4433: 5.7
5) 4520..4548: 4.52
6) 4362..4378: 6.67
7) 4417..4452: 5.41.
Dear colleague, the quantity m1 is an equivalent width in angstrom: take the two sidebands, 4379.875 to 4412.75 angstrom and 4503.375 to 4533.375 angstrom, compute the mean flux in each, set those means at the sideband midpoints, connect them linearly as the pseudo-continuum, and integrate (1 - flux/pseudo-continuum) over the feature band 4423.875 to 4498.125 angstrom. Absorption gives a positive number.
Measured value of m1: 2.6 angstrom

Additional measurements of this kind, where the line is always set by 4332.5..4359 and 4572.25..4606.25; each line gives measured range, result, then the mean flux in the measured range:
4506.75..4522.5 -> 2.9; 4.74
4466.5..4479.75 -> 3.1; 4.89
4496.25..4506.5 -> 2.2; 4.73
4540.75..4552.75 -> 2.9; 4.08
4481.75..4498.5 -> 3.4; 4.89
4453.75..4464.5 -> 2.7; 4.92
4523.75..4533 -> 1.2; 4.89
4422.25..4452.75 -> 6.8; 5.34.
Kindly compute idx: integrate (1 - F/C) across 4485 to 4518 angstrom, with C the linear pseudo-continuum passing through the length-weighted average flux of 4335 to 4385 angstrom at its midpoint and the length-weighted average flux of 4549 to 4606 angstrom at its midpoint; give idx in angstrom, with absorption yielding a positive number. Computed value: 5.0 angstrom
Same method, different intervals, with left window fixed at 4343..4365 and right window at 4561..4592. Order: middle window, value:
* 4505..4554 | 8.28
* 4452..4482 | 6.63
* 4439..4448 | 1.95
